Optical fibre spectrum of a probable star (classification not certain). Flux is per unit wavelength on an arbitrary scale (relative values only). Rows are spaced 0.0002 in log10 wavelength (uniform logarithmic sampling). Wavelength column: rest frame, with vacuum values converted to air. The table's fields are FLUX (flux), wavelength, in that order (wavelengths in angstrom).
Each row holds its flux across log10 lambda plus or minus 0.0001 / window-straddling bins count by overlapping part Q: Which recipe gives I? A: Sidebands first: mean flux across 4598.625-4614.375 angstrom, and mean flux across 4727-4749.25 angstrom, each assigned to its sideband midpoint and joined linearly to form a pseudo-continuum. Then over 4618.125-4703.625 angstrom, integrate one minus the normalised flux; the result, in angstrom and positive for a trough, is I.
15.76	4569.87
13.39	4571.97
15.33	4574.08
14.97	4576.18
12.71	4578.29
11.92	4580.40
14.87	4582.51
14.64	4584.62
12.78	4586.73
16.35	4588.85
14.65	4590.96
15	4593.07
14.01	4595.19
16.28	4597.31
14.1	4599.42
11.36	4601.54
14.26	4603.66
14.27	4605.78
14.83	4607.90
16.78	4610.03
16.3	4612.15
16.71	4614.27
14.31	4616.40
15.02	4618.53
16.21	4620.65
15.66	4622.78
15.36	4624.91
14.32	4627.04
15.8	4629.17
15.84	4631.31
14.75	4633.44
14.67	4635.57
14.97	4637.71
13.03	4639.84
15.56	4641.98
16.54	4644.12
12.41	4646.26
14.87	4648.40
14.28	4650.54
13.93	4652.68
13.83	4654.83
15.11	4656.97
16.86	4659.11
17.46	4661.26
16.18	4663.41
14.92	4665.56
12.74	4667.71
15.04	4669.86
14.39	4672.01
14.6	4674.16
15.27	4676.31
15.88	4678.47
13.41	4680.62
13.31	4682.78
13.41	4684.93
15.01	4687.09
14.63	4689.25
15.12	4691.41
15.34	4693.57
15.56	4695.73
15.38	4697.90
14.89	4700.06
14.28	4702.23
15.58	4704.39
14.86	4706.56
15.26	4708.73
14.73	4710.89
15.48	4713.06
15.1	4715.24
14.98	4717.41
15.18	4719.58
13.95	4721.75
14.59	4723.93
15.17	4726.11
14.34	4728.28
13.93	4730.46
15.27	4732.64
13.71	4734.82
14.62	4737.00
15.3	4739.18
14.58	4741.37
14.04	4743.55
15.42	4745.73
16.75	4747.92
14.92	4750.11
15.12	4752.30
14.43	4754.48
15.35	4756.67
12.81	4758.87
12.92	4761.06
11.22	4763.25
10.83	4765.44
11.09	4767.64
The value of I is -0.8 angstrom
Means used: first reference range 14.7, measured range 14.9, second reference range 14.8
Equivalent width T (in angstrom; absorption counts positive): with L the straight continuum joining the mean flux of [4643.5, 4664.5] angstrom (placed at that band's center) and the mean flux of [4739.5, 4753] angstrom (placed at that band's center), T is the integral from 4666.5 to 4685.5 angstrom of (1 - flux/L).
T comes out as 1.1 angstrom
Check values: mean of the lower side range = 15.1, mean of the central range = 14.3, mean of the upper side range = 15.1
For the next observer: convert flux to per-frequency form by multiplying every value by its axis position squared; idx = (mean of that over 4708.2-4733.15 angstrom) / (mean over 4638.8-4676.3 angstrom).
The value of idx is 1.03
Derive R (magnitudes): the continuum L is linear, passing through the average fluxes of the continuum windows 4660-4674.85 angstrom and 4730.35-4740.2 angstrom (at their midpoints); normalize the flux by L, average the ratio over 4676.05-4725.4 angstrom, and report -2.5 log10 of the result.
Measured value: 0.00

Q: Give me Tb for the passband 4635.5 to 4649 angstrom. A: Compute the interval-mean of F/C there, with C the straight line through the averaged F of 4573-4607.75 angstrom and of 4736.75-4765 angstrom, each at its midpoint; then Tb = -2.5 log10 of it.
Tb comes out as -0.02 mag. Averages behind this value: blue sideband 14.2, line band 14.6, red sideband 14.3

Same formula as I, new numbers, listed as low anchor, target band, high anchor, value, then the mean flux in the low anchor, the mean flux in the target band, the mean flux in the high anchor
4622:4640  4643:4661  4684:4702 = 0.1 angstrom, 15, 14.9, 14.9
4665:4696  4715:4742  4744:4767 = -1.0 angstrom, 14.5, 14.7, 13.9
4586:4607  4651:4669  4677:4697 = -0.7 angstrom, 14.3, 15.1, 14.6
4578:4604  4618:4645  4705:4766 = -1.9 angstrom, 14.1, 15.2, 14.5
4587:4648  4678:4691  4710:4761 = 0.5 angstrom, 14.9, 14.2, 14.7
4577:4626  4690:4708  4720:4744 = -0.7 angstrom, 14.7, 15.1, 14.5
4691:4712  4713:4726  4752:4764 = -0.2 angstrom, 15.1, 14.8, 13.6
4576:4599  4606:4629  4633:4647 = -1.6 angstrom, 14.4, 15.5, 14.6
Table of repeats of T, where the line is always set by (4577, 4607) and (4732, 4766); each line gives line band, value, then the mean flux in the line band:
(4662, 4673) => -0.4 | 14.7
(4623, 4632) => -0.8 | 15.3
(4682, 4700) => -0.7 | 14.8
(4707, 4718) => -0.7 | 15.1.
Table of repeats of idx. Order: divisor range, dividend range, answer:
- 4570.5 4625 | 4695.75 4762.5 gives 1.06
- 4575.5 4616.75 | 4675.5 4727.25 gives 1.07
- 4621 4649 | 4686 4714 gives 1.04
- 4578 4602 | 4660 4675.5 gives 1.10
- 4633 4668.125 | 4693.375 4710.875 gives 1.04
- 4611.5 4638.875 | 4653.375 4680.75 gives 1.00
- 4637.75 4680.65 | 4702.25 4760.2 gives 1.03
